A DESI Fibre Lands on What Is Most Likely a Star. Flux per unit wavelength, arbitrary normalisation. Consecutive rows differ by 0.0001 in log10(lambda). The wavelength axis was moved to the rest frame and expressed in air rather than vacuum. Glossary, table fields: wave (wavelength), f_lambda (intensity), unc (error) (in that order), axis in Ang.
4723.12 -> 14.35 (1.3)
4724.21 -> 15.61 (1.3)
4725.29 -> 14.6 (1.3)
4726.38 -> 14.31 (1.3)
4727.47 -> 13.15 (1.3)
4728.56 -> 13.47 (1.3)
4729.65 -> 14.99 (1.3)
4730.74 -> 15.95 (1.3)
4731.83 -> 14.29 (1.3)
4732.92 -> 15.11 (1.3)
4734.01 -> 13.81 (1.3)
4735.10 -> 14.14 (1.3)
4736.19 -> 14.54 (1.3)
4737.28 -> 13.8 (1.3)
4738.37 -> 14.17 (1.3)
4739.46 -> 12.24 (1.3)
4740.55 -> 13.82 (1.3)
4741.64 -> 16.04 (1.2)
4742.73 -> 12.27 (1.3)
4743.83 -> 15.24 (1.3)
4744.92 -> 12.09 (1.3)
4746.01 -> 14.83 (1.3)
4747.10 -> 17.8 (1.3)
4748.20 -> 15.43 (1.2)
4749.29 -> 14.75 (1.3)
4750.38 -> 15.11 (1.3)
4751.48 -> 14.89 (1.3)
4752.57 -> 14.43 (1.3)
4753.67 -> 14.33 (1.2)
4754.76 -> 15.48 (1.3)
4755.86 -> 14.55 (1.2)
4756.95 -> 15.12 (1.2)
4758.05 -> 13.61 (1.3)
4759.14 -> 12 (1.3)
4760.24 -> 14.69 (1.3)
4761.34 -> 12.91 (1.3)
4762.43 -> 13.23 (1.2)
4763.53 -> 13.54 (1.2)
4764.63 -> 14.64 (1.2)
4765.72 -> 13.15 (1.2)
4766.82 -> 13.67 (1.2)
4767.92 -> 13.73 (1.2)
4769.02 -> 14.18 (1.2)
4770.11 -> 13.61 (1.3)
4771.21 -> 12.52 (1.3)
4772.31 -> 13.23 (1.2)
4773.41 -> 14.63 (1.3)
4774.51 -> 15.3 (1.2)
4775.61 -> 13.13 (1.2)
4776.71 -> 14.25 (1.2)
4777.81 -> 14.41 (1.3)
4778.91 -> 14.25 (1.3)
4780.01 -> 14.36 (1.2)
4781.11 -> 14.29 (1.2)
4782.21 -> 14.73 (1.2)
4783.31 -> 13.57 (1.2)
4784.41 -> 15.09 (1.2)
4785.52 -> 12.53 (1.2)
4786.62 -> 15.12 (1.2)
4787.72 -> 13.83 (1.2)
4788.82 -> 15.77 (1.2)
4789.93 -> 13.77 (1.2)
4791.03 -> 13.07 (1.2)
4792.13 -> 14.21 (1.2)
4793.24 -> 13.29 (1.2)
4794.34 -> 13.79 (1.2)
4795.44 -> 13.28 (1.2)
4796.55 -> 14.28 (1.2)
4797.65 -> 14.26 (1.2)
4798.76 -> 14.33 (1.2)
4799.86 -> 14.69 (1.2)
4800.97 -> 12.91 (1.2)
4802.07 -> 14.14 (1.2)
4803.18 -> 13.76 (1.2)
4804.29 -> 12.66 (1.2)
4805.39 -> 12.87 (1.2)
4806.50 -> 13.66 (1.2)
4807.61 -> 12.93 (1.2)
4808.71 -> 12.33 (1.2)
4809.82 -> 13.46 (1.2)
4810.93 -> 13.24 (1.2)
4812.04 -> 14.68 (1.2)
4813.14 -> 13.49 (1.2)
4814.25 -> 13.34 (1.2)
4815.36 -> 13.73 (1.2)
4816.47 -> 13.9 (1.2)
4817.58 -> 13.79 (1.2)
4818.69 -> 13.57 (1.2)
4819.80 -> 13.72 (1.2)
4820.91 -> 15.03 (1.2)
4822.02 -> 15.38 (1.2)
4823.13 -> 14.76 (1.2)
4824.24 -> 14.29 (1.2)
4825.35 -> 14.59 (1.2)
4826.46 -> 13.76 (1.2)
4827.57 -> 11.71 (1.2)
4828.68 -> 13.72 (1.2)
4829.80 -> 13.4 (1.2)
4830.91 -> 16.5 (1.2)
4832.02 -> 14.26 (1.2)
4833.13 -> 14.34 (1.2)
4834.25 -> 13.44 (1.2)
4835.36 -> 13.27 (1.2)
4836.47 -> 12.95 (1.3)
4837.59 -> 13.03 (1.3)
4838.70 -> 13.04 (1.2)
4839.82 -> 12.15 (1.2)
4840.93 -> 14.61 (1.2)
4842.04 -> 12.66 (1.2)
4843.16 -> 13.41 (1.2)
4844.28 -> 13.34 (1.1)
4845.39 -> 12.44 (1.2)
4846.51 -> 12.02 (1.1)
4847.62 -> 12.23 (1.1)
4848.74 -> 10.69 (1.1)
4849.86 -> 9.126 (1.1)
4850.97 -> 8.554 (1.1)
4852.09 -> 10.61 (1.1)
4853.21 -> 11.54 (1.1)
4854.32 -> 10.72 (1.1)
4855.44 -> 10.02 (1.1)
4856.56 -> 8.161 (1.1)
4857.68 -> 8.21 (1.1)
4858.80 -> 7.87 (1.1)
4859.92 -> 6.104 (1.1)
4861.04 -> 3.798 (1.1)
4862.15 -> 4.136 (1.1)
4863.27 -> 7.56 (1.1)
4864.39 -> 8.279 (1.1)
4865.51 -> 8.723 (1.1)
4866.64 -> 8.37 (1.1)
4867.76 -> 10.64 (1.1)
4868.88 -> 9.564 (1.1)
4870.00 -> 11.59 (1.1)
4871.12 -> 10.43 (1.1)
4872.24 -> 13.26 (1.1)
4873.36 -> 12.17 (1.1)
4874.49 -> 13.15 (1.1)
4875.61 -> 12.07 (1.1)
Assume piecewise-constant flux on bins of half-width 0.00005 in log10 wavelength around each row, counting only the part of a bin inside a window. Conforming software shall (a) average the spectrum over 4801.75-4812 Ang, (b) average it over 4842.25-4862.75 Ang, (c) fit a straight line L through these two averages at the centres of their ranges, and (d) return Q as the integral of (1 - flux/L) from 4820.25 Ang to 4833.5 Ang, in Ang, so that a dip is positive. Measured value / -3.0 Ang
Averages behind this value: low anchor 13.3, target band 14.3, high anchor 9.65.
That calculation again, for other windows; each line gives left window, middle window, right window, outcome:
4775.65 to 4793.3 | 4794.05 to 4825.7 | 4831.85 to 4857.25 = -1.4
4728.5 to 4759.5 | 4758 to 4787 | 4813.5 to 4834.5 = 0.9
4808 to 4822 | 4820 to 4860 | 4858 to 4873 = -4.0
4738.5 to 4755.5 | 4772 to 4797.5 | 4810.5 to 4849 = 0.0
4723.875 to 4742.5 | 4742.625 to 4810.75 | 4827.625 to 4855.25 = -2.0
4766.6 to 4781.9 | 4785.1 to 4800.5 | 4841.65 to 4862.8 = -1.2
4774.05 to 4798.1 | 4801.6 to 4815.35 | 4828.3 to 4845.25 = 0.5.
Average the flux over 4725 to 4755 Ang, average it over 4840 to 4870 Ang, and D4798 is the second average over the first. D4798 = 0.68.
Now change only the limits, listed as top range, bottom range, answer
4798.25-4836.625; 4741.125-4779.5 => 0.97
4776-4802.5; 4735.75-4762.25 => 0.98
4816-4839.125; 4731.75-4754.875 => 0.96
